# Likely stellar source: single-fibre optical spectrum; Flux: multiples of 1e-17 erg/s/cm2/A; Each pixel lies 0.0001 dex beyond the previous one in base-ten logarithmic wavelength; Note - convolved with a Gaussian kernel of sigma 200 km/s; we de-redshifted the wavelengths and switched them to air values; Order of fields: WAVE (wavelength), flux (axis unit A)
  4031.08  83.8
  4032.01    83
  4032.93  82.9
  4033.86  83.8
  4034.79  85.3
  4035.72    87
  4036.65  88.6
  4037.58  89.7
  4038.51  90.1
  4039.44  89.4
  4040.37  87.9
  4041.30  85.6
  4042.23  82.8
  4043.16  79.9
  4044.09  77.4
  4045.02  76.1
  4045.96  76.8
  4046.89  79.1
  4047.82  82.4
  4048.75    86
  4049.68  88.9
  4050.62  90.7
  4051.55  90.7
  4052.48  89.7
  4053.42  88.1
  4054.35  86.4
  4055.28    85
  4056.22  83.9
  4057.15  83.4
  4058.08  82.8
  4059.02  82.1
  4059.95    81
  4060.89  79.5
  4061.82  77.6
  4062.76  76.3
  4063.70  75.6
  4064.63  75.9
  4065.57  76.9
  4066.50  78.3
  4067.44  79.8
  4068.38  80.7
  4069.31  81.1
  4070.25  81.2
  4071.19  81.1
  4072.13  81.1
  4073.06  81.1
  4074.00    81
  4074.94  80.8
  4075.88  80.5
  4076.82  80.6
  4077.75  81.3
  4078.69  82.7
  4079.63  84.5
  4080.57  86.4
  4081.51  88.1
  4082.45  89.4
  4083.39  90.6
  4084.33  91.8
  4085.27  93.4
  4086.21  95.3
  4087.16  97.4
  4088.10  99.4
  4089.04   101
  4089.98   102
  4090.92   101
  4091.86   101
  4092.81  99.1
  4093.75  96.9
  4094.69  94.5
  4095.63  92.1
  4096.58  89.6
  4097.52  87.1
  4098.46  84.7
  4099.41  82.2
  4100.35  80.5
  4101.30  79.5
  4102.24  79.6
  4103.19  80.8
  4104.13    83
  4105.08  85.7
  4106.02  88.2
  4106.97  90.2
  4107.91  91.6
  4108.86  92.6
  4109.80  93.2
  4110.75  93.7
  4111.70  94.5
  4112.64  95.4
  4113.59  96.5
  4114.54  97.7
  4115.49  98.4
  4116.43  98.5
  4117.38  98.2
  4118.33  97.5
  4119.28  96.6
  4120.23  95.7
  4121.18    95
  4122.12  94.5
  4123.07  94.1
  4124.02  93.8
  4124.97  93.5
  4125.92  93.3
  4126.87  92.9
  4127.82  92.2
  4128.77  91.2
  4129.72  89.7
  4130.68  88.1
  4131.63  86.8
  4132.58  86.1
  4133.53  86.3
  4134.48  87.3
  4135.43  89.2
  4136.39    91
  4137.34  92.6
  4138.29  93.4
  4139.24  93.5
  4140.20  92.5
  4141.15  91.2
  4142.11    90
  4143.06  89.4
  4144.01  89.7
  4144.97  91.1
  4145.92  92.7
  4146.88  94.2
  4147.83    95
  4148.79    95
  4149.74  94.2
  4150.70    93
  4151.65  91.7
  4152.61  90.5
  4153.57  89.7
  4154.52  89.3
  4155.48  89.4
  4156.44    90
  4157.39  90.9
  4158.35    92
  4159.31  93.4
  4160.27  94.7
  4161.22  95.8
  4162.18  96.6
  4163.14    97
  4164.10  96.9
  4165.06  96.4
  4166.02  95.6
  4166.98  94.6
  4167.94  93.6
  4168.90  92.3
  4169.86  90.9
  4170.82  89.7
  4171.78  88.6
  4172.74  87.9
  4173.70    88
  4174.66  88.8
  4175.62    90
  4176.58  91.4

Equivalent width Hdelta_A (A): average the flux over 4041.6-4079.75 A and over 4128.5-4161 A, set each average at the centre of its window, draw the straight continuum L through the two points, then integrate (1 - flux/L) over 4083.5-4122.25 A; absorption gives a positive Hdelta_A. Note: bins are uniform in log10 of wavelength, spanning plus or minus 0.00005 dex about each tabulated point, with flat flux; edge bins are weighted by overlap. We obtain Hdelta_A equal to -2.9 A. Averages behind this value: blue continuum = 81.7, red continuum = 91.1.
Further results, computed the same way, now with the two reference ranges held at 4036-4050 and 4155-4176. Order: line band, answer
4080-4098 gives -1.5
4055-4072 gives 1.1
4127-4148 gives 0.0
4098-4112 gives 0.3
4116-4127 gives -0.7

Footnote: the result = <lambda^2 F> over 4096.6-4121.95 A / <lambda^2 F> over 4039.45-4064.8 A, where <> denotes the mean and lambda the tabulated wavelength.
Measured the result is 1.1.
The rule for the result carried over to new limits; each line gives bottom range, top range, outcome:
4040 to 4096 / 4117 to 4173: 1.12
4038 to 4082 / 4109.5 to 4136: 1.16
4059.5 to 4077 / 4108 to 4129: 1.23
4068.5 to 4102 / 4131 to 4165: 1.07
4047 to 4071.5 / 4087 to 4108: 1.12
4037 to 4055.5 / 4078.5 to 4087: 1.07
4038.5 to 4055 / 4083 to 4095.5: 1.17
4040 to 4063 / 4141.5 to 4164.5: 1.17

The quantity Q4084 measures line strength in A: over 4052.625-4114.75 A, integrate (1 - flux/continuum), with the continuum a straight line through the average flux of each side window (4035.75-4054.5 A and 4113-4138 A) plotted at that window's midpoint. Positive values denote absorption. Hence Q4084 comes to 1.5 A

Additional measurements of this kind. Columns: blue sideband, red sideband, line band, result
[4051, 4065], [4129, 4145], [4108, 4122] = -1.3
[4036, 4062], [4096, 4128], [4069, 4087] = 0.5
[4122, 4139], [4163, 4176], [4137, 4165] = -0.4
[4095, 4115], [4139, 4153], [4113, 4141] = -0.8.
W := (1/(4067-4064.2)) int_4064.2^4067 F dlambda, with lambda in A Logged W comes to 77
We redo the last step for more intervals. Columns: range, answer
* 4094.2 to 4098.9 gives 89.8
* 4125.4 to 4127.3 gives 93.1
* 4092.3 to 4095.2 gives 96.8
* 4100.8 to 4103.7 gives 80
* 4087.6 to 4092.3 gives 101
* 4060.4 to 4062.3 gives 78.4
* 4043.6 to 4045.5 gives 76.5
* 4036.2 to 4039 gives 89.5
